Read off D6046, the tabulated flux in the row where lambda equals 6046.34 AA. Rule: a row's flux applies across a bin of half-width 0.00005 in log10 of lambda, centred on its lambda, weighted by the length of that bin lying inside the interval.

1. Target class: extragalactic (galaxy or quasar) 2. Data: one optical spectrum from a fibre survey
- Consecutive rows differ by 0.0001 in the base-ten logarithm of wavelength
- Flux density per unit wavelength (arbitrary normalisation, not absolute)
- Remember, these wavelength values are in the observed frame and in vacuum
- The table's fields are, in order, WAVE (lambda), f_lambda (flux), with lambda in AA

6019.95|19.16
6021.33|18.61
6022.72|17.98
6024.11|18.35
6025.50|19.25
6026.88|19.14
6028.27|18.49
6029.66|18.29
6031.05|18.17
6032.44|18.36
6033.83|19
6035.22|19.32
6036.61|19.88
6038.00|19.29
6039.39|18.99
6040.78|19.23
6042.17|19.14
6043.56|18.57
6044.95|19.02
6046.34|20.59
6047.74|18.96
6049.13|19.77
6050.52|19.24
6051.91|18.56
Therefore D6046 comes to 20.59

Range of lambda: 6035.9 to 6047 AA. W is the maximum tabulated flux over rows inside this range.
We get 20.59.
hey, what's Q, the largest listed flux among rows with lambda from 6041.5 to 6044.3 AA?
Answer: 19.14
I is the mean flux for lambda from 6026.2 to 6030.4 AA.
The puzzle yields 18.6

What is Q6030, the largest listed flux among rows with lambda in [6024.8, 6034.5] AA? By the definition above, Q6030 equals 19.25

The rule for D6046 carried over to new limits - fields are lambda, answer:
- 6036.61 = 19.88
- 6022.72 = 17.98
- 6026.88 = 19.14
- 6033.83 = 19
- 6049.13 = 19.77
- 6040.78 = 19.23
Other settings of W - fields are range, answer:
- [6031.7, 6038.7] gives 19.88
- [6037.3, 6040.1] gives 19.29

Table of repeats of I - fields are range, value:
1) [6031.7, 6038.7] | 19.2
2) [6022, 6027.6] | 18.7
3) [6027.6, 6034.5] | 18.4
